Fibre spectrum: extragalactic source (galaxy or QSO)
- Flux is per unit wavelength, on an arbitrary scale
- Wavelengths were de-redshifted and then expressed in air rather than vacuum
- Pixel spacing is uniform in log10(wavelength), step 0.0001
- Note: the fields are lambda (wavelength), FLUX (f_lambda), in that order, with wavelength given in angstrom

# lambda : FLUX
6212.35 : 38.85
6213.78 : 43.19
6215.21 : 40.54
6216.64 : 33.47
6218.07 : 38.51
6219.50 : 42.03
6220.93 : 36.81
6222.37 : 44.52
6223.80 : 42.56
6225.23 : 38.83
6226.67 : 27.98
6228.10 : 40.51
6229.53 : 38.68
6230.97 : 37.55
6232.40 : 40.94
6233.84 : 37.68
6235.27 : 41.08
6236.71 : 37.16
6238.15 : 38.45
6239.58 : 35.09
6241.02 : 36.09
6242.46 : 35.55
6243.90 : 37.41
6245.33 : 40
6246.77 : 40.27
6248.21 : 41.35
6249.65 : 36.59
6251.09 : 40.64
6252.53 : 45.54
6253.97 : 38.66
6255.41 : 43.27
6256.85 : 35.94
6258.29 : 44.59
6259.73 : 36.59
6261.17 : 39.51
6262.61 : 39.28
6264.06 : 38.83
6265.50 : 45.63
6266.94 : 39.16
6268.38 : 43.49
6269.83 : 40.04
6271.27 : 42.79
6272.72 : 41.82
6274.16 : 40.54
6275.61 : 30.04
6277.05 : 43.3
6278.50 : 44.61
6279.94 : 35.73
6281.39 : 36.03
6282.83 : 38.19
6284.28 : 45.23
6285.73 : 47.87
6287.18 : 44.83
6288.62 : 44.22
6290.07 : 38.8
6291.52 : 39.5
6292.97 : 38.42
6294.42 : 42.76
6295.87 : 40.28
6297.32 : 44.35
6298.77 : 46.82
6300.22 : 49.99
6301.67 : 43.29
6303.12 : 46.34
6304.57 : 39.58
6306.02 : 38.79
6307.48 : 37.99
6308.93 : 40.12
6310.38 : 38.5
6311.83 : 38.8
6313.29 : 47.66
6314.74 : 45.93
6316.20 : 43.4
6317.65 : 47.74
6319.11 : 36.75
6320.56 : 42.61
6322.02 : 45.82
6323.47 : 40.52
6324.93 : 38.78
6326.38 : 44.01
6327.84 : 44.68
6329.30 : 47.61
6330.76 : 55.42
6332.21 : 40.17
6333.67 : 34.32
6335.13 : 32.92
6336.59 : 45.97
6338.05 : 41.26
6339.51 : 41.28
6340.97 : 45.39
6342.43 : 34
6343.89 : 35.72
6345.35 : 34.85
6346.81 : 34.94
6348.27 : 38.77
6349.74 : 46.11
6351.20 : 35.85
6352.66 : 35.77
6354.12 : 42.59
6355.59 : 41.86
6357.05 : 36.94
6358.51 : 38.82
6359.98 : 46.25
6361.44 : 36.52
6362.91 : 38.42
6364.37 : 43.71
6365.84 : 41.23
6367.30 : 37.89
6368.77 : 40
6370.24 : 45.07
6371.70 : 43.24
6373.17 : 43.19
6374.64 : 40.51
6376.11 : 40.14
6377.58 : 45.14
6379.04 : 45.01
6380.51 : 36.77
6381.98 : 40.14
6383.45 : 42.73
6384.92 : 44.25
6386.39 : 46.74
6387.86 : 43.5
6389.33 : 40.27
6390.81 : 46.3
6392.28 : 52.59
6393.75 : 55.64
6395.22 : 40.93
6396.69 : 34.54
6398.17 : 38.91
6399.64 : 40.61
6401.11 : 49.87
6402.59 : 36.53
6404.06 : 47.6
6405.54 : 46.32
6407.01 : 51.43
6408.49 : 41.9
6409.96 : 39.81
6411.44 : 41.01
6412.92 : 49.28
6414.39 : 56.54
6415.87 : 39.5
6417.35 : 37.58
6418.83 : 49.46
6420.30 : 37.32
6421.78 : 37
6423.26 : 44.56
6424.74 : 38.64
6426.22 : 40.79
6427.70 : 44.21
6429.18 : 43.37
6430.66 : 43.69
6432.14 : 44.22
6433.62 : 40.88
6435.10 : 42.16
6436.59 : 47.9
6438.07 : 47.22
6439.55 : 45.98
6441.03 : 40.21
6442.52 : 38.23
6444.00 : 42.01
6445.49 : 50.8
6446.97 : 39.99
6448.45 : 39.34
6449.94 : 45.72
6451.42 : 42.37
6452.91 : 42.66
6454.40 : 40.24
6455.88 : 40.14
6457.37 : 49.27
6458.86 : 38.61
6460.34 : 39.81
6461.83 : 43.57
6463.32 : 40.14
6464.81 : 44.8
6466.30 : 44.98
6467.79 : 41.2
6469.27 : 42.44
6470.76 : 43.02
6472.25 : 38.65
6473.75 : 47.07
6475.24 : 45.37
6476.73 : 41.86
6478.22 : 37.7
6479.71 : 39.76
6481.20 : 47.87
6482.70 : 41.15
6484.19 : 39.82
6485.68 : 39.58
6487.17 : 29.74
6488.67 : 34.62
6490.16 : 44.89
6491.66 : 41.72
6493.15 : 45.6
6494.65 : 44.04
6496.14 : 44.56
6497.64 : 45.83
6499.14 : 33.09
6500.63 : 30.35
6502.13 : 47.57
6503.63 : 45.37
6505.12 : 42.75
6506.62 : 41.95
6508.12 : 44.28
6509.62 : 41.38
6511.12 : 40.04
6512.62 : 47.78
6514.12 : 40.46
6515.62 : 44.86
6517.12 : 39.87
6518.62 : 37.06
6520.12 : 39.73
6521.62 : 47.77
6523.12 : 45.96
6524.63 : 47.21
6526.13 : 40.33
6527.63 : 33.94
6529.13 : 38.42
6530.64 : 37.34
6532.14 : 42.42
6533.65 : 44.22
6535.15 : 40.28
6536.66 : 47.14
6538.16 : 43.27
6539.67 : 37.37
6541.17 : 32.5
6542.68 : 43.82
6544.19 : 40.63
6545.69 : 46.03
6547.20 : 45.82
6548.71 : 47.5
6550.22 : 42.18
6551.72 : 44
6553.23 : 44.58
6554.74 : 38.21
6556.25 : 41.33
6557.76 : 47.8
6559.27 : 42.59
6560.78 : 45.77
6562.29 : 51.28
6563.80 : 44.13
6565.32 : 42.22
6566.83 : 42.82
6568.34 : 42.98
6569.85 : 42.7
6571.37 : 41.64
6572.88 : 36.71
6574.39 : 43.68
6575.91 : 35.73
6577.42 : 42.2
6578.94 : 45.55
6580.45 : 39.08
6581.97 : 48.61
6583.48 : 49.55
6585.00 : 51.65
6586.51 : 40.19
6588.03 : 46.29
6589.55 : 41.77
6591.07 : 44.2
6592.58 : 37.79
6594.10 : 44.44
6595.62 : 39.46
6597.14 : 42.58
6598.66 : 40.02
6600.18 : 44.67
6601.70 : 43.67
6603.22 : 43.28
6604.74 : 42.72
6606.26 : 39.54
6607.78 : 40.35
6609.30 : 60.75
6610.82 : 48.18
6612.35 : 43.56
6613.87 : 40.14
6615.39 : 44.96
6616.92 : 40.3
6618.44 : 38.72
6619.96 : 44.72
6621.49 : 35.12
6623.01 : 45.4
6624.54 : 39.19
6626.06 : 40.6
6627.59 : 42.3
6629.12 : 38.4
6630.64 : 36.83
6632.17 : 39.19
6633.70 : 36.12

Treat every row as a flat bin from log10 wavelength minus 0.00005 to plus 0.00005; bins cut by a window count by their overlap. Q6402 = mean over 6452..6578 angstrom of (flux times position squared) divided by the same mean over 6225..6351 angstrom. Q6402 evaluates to 1.11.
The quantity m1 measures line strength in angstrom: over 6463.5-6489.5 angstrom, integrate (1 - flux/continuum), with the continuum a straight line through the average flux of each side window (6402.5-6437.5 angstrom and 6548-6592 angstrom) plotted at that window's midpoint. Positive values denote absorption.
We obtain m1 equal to 1.5 angstrom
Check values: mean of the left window 43.5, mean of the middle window 41.1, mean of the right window 43.7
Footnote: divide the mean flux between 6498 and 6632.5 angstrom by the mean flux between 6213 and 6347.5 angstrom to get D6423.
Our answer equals 1.0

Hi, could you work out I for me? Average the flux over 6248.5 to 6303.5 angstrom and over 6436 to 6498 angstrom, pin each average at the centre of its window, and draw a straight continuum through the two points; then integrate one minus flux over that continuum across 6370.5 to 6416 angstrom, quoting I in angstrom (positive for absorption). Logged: -2.2 angstrom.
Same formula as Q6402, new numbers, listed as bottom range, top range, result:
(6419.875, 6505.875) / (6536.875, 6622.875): 1.06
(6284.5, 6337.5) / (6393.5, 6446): 1.05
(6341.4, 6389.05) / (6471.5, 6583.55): 1.09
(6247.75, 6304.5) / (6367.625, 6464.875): 1.09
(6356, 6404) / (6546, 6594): 1.09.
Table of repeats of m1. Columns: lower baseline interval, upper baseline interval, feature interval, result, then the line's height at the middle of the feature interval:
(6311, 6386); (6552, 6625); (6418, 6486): -0.62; 42.1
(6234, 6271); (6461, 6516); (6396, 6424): -1.39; 41.1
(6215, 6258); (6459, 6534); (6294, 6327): -2.51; 39.6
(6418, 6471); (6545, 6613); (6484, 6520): 1.68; 43.1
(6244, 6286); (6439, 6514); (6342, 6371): 1.25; 41.1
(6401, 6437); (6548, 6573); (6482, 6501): 1.64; 43.6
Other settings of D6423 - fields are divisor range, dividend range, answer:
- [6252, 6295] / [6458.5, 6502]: 1.01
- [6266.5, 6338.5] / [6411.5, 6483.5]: 1.02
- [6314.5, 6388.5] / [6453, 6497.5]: 1.01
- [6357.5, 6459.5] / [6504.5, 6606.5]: 0.99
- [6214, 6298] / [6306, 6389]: 1.04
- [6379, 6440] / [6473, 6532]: 0.95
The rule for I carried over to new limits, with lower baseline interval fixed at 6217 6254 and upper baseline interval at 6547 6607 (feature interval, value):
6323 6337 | -0.8 angstrom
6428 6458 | -1.3 angstrom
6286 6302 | -1.4 angstrom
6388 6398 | -0.9 angstrom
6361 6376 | -0.2 angstrom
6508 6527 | -0.1 angstrom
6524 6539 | 0.4 angstrom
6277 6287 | -0.6 angstrom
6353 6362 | 0.0 angstrom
